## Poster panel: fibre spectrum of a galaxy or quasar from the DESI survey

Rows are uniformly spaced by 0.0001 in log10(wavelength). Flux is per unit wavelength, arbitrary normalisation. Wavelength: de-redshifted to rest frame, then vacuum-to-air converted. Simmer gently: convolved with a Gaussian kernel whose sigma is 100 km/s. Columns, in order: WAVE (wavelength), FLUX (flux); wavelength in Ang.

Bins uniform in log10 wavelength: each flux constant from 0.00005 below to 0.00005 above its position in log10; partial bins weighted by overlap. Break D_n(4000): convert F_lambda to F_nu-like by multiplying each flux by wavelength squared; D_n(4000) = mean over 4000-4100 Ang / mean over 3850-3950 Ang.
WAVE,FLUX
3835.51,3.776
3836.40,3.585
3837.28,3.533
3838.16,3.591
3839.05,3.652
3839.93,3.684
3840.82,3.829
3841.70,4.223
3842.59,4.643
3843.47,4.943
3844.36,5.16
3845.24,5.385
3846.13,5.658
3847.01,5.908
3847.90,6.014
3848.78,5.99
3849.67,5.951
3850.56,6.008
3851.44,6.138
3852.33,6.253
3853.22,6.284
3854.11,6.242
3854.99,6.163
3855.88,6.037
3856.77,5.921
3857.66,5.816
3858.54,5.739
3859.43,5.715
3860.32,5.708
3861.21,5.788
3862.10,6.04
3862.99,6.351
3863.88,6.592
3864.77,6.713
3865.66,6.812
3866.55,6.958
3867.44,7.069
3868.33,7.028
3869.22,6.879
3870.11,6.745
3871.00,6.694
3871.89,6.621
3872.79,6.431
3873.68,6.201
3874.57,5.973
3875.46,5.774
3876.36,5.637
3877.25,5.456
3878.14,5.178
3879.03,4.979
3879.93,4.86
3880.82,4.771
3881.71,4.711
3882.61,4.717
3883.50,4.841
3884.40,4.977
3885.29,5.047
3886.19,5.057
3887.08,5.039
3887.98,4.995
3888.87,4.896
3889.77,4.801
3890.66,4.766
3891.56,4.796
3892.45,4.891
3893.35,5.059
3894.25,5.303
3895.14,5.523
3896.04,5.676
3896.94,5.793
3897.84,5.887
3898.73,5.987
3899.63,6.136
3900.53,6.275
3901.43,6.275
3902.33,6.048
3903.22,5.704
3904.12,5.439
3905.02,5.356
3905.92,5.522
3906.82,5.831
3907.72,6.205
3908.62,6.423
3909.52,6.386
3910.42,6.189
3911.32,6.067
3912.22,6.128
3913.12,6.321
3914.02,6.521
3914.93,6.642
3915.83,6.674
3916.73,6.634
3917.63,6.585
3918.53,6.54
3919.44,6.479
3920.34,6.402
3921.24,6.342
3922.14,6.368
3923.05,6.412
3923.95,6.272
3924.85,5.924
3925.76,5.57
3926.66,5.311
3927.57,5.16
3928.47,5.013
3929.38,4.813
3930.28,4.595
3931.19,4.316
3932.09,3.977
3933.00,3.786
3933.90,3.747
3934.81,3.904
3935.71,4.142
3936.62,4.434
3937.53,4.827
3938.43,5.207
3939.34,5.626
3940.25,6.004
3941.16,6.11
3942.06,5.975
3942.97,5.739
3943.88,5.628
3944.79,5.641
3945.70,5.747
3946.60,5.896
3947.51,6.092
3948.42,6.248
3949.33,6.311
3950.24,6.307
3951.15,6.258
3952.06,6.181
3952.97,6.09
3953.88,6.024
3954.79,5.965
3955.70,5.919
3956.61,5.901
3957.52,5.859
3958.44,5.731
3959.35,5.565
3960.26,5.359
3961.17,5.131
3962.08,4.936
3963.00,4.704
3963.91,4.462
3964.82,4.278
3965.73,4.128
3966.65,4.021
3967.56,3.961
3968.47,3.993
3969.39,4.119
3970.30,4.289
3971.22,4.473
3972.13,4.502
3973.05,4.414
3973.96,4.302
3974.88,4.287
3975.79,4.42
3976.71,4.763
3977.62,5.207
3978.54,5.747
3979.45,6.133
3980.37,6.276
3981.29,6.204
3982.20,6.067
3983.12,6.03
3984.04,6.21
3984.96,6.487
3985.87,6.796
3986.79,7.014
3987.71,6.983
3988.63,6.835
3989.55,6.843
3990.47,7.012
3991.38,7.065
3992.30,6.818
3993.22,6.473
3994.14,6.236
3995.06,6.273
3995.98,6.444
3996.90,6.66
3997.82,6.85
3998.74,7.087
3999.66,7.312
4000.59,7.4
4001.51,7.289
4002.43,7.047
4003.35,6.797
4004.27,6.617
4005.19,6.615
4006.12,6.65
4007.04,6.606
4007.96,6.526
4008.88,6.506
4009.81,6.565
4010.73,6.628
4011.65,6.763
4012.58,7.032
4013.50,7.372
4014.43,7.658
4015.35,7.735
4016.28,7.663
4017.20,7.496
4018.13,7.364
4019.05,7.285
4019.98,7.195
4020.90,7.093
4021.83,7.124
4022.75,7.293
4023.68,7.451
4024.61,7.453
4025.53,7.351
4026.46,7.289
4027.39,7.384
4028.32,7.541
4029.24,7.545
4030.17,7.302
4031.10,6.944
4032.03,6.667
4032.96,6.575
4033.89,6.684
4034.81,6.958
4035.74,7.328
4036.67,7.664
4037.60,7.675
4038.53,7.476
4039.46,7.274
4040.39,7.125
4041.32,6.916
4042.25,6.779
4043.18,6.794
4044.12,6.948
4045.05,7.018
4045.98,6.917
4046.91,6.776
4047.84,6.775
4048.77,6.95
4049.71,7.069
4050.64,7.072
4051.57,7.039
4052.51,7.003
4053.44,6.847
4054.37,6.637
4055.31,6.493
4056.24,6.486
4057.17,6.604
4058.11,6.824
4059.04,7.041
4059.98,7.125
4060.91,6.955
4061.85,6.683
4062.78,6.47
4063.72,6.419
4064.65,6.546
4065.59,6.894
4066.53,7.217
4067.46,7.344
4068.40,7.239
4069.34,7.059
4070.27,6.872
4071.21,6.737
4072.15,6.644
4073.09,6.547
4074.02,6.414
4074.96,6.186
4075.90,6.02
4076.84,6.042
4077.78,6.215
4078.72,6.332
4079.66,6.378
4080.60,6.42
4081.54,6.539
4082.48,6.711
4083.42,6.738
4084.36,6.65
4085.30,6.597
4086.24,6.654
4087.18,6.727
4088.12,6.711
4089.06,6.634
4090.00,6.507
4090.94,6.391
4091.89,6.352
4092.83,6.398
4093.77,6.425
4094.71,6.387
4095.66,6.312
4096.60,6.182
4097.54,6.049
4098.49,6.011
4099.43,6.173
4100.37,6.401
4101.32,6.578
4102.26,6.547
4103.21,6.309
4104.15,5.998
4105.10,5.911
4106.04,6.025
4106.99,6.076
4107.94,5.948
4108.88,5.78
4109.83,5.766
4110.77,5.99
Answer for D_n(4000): 1.3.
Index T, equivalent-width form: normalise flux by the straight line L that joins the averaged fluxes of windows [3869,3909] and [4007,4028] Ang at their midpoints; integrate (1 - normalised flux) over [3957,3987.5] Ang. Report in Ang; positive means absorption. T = 6.7 Ang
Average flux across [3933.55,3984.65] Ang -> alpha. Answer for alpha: 5.28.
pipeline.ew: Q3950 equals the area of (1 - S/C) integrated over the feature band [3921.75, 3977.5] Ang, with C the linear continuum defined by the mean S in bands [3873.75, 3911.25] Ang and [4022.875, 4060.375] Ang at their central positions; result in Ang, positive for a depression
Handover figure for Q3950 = 8.2 Ang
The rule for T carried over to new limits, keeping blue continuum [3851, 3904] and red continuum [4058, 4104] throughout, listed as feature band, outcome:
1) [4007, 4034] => -3.5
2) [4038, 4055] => -1.4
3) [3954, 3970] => 3.0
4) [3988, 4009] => -1.8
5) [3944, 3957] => 0.0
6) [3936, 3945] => 0.8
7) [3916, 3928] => -0.5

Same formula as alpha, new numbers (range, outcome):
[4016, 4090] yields 6.9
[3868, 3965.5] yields 5.61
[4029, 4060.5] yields 6.98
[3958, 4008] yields 5.82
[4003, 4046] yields 7.1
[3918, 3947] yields 5.37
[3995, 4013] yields 6.79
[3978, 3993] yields 6.53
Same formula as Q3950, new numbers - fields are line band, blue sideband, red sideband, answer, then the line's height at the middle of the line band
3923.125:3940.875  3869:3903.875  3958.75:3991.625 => 1.7 Ang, 5.43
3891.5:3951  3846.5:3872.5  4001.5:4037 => 8.1 Ang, 6.6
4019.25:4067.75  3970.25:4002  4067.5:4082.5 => -4.8 Ang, 6.39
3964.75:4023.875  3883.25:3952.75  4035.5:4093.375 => -0.3 Ang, 6.22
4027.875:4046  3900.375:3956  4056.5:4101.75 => -2.2 Ang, 6.34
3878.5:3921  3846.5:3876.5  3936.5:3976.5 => 1.2 Ang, 5.85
